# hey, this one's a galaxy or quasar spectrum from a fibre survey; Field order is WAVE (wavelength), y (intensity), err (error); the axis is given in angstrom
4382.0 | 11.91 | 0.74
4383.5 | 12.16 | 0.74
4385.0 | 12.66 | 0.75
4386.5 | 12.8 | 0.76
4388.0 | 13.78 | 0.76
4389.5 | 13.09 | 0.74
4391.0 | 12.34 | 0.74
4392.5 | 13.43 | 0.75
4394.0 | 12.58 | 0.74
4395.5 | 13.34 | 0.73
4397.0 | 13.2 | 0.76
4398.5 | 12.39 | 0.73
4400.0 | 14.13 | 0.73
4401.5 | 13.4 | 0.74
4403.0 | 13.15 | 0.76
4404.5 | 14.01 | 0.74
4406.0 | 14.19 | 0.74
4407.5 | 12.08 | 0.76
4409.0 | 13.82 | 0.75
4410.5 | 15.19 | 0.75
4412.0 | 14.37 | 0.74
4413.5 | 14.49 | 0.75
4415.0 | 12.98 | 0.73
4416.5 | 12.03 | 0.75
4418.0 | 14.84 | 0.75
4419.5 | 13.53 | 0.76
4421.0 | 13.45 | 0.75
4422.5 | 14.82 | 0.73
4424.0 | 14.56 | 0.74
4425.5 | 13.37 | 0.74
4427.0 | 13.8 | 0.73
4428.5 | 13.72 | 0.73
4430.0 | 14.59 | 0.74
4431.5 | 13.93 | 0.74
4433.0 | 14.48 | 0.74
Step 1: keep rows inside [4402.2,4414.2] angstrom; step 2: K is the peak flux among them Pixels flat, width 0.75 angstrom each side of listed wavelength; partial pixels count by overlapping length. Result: 15.19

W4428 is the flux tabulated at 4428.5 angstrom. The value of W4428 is 13.72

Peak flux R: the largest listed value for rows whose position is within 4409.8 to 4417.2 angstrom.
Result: 15.19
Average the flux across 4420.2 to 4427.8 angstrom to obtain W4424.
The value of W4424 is 14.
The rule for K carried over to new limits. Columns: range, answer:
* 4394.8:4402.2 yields 14.13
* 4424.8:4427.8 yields 13.8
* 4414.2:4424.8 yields 14.84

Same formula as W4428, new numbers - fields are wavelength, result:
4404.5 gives 14.01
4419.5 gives 13.53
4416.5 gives 12.03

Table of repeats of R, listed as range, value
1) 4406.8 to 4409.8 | 13.82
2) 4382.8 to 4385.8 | 12.66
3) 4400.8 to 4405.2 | 14.01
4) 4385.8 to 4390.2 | 13.78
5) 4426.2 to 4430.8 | 14.59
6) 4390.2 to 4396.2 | 13.43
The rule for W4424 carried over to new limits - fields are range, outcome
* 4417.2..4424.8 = 14.2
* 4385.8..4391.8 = 13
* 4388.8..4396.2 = 13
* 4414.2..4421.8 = 13.4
